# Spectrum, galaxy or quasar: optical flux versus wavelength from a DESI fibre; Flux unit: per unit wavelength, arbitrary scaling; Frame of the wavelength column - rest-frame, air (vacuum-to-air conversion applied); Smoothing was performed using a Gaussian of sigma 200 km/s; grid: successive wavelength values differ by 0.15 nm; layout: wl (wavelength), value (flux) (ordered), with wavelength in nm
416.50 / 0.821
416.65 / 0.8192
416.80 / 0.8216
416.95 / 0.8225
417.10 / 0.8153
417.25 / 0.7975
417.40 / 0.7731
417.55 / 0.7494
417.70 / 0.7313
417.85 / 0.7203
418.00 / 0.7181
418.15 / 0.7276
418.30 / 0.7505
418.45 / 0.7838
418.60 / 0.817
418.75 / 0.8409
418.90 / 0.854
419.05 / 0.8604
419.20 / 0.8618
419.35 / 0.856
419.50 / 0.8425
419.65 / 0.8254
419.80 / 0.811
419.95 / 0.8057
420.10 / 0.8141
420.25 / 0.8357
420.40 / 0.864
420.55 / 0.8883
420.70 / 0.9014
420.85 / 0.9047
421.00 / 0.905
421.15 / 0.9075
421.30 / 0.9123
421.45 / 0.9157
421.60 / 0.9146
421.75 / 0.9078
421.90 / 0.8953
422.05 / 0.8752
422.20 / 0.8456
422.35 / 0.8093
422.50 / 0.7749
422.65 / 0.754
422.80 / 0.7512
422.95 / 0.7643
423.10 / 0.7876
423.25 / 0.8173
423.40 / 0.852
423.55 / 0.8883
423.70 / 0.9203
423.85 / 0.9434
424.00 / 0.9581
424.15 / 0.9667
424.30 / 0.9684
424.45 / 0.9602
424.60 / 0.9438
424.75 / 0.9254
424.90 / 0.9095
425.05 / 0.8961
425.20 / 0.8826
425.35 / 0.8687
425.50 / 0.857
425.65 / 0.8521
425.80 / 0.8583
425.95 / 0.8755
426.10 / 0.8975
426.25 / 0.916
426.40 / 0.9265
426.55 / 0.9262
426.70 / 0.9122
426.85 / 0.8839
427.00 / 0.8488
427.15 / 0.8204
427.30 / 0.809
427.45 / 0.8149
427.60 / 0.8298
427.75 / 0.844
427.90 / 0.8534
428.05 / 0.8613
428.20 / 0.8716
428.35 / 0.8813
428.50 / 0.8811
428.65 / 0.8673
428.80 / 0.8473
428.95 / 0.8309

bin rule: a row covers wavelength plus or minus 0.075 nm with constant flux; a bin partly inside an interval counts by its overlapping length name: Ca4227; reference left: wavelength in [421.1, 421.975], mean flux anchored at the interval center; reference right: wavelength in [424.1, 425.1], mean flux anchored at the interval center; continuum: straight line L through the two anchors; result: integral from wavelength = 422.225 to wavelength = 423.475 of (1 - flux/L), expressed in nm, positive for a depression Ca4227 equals 0.18 nm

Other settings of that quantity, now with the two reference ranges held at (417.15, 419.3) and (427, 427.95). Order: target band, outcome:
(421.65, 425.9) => -0.32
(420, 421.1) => -0.10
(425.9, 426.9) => -0.10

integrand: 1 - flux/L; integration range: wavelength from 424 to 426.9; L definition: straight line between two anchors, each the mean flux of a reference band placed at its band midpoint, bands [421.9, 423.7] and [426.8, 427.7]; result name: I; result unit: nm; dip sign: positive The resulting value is -0.28 nm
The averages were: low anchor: 0.819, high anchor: 0.833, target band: 0.908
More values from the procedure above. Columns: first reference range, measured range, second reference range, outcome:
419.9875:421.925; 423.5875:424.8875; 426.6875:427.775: -0.12 nm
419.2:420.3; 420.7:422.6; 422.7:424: -0.10 nm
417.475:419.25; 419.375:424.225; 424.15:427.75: -0.18 nm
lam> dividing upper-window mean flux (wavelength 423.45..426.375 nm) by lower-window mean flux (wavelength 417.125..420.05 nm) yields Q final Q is 1.14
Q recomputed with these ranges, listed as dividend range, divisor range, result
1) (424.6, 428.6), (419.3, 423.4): 1.03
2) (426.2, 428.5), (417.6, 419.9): 1.08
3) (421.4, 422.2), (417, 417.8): 1.16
